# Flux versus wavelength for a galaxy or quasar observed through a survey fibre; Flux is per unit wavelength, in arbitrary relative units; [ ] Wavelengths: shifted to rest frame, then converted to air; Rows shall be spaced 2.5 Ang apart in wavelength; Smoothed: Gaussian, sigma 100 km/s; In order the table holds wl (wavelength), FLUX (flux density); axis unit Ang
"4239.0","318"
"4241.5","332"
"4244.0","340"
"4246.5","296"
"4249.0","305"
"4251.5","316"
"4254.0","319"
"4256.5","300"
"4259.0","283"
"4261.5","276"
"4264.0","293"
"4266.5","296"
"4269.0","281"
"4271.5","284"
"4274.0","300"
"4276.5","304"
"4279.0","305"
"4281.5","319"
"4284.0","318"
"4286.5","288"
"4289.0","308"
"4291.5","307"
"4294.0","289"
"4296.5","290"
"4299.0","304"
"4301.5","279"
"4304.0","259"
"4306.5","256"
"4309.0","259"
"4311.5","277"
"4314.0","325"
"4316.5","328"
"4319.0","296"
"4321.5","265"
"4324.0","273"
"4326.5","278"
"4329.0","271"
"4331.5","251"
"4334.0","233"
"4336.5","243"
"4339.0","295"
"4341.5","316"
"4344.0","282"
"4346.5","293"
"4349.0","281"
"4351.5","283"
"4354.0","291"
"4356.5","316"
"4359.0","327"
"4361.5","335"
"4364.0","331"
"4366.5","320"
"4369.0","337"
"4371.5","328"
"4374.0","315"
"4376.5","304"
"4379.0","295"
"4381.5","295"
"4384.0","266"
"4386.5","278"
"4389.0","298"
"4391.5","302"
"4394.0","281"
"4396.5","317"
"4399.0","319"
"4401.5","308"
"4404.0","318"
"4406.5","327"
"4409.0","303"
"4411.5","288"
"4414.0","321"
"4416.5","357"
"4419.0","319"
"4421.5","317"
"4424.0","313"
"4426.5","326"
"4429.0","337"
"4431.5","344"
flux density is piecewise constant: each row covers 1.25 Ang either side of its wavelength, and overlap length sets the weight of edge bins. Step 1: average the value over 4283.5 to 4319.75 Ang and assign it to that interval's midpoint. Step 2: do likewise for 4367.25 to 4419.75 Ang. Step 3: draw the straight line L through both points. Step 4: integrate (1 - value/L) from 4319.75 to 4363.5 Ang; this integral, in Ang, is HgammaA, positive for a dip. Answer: 2.02 Ang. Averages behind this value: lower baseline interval 292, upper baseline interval 308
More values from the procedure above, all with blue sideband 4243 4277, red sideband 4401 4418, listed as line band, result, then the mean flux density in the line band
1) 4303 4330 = 2.2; 281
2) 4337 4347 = 0.5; 293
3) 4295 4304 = 0.5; 286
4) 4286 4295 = 0.1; 299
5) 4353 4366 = -0.4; 321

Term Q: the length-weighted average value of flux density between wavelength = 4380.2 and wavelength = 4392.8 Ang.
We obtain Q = 288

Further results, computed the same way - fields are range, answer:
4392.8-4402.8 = 306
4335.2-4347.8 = 286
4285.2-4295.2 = 298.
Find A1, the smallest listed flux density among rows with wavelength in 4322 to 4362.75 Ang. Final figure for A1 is 233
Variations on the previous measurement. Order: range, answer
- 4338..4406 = 266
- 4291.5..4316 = 256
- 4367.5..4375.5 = 315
